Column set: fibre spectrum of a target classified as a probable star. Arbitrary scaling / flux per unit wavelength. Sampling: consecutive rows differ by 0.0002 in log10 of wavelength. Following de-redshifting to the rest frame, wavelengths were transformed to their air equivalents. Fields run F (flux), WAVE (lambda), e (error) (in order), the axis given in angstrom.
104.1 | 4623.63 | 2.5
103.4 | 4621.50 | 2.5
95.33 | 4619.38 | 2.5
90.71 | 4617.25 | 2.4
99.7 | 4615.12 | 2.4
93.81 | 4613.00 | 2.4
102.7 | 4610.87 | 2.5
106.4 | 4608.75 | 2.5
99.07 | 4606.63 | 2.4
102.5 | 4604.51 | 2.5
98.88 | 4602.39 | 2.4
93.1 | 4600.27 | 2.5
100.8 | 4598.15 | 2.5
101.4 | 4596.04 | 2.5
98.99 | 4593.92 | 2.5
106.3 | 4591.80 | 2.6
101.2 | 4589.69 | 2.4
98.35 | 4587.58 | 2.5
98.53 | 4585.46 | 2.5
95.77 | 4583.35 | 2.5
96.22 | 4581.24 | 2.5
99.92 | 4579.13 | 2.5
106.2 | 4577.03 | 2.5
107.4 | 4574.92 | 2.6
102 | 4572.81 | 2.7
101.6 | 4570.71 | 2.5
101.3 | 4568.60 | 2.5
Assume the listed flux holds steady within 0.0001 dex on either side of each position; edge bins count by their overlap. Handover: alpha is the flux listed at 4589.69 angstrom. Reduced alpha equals 101.2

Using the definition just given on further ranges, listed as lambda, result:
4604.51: 102.5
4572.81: 102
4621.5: 103.4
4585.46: 98.53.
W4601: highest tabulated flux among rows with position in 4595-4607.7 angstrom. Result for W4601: 102.5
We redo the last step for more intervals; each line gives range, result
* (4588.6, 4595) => 106.3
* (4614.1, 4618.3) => 99.7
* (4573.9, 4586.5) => 107.4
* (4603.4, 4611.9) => 106.4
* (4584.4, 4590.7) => 101.2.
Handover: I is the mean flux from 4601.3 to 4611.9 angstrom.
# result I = 102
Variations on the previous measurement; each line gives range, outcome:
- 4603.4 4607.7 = 101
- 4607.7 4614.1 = 101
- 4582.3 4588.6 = 97.4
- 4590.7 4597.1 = 102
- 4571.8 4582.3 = 102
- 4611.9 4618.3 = 94.7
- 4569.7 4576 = 104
